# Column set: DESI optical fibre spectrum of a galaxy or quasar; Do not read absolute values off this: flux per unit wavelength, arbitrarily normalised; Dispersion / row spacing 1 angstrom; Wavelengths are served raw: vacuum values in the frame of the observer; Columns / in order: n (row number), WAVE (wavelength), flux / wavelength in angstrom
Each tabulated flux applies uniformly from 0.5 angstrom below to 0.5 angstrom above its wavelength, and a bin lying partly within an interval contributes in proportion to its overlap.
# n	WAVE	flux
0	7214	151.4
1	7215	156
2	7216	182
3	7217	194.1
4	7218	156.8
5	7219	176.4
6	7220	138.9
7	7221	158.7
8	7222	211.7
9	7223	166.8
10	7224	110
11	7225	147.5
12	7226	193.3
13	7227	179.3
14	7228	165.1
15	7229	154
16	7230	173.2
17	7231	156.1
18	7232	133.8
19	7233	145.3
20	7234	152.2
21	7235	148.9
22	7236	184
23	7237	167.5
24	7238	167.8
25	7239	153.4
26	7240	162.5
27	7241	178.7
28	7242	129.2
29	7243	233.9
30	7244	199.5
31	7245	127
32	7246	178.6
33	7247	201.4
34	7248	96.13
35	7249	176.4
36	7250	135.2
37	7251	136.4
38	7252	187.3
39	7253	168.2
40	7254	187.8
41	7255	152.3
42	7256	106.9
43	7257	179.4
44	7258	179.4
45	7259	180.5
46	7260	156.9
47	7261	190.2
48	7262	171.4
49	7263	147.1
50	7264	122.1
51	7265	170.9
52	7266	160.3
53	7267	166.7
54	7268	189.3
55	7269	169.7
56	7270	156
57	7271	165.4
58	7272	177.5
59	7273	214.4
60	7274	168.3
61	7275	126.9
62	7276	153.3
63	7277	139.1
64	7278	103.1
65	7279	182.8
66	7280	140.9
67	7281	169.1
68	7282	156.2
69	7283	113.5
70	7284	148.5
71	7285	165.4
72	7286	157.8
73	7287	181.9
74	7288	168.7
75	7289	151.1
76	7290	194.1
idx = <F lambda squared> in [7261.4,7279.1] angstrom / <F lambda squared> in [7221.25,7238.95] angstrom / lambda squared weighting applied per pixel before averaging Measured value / 1.00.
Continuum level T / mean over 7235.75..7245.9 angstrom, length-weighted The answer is 170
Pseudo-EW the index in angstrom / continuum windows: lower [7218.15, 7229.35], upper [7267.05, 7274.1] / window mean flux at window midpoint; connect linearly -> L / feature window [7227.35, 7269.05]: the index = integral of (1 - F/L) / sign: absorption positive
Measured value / 1.9 angstrom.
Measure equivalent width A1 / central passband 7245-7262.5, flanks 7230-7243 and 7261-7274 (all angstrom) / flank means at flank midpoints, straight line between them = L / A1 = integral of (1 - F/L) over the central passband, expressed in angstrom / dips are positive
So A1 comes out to 0.2 angstrom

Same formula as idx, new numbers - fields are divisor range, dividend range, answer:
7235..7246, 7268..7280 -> 0.95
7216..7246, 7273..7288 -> 0.94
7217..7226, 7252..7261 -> 1.04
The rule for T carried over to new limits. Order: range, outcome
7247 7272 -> 162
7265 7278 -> 163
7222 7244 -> 164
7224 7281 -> 162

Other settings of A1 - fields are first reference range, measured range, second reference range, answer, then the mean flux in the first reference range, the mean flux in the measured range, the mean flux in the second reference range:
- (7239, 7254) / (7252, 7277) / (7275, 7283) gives -1.7 angstrom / 165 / 165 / 146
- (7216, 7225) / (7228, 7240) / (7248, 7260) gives 0.3 angstrom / 164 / 158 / 160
